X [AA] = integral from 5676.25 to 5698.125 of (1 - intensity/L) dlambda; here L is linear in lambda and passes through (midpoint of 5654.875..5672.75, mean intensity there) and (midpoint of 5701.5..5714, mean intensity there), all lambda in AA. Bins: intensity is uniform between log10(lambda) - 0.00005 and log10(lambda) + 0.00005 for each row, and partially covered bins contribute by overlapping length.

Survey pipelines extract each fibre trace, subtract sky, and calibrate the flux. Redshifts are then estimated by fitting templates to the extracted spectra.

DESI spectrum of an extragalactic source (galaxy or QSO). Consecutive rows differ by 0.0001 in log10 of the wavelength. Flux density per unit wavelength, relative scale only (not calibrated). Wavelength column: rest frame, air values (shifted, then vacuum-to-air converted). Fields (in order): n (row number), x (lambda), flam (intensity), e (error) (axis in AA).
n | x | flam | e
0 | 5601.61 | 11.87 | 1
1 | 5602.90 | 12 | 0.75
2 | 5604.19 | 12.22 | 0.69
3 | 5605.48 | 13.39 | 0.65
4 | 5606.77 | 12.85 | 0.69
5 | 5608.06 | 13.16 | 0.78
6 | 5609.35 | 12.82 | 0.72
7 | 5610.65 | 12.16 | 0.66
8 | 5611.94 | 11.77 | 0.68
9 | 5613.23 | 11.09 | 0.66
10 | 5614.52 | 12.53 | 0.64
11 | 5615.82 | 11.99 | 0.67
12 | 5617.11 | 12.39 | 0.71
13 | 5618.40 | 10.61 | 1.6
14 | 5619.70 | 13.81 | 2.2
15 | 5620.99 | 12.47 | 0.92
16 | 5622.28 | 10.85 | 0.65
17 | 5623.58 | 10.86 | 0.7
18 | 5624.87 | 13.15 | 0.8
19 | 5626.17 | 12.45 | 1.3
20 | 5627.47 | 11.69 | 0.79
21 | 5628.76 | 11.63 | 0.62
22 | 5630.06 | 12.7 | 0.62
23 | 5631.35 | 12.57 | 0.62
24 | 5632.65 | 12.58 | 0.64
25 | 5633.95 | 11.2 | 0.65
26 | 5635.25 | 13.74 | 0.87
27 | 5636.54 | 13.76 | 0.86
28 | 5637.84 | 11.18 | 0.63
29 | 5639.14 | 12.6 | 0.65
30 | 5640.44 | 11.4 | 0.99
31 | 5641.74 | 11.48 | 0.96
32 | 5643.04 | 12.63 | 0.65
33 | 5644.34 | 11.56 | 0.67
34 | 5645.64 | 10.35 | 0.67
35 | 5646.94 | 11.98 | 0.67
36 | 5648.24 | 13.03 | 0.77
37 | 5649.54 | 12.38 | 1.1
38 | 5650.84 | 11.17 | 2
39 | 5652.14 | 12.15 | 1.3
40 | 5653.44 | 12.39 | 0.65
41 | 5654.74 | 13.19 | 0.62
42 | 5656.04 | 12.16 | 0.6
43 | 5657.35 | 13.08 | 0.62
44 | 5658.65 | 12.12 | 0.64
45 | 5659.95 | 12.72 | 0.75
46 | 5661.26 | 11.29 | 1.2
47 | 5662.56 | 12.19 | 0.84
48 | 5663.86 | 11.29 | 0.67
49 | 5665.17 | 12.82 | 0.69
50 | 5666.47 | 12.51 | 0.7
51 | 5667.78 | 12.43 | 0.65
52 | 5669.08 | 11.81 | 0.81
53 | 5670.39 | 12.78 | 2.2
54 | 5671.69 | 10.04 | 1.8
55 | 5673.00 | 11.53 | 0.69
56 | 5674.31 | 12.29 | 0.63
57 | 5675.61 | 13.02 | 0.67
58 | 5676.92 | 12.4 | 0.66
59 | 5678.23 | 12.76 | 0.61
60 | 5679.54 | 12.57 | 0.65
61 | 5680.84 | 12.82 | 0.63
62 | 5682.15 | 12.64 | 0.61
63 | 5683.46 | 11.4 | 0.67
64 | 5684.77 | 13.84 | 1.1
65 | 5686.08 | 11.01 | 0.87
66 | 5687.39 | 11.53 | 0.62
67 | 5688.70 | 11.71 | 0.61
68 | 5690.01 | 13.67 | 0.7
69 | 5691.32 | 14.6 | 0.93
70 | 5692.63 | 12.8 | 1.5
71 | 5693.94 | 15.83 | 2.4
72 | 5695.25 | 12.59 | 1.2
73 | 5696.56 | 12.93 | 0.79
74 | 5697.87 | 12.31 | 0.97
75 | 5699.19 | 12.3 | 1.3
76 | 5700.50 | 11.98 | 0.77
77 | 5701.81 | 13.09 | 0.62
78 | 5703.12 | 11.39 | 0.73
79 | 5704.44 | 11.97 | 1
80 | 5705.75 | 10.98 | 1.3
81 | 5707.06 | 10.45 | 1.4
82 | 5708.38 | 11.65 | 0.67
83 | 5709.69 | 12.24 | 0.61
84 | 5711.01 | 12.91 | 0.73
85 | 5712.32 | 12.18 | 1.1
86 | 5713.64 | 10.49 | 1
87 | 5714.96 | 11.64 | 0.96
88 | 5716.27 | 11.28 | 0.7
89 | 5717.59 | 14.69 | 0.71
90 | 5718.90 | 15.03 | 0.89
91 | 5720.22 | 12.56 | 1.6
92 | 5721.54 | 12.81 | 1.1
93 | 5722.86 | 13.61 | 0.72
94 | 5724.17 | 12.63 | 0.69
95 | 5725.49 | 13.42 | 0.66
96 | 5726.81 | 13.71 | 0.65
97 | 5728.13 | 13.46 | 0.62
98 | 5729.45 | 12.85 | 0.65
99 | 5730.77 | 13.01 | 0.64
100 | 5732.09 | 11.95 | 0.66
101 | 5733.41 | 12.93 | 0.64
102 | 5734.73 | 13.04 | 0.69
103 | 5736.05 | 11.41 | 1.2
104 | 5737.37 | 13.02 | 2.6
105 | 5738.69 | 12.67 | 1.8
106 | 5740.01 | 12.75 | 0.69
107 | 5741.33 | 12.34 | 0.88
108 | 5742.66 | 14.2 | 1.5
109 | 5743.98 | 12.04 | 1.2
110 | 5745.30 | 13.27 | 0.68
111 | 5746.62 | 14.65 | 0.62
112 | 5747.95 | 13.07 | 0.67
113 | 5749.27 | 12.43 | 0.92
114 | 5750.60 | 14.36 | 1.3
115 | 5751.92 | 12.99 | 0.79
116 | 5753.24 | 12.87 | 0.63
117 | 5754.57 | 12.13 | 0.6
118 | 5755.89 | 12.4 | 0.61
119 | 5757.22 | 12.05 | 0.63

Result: -1.6 AA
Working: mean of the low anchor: 12.1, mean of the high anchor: 11.7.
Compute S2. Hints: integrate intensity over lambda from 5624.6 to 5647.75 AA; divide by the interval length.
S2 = 12.1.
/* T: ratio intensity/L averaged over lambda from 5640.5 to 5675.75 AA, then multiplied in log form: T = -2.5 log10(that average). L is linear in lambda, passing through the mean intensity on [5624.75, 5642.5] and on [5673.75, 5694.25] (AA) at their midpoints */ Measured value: 0.04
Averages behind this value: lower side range 12.3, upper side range 12.8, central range 12.1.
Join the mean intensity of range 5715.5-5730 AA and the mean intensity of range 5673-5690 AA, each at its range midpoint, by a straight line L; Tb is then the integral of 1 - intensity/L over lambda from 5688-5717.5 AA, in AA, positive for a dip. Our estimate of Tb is 1.0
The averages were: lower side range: 12.3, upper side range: 13.3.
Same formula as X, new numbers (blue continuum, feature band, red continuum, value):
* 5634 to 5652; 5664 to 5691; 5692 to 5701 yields 0.8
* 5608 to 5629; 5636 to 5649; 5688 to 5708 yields 0.2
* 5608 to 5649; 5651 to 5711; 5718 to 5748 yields 1.2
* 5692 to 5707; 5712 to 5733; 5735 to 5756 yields -0.2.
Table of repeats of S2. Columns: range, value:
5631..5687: 12.2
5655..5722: 12.4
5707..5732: 12.7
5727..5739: 12.7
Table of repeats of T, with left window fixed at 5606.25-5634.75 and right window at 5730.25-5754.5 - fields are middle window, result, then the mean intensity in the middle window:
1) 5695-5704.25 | 0.03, 12.3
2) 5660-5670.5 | 0.03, 12.1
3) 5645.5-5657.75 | 0.01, 12.2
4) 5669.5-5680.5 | 0.03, 12.2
